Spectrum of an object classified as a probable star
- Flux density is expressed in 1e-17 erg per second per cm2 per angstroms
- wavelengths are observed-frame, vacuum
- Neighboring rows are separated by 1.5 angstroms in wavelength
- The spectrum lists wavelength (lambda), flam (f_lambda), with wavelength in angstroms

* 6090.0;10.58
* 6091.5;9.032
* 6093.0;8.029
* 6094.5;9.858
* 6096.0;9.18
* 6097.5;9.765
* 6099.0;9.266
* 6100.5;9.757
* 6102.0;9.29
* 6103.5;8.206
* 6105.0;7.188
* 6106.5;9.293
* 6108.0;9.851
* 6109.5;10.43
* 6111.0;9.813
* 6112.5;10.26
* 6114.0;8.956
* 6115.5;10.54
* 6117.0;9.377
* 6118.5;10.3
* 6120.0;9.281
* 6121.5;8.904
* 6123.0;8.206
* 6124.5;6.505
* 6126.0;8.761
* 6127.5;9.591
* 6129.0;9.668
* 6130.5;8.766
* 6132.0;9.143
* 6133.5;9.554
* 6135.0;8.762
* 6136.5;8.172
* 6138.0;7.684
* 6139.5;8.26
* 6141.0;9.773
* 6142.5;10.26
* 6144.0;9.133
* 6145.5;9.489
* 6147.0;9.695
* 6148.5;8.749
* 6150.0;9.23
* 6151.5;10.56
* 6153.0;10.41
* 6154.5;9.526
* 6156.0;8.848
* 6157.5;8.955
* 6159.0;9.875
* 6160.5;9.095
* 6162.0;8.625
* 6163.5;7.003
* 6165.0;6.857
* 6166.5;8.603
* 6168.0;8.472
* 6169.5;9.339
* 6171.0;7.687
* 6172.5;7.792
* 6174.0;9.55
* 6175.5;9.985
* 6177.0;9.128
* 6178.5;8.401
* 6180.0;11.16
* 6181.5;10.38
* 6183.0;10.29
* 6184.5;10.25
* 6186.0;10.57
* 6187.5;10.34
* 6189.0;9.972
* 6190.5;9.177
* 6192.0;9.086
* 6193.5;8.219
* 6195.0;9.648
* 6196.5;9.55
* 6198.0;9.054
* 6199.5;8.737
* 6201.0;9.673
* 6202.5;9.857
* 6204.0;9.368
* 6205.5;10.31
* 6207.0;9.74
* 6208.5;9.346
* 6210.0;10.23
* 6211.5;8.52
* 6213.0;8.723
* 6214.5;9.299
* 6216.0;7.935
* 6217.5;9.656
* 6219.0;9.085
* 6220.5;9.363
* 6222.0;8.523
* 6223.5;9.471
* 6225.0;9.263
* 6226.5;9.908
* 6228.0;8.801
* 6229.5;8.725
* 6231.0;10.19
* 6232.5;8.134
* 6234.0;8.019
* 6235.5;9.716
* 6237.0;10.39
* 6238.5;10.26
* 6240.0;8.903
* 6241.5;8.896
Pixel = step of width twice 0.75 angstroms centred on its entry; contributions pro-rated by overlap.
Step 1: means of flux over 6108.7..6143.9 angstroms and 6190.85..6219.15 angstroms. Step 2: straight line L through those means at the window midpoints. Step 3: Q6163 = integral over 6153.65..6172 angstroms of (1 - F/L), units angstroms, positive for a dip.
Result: 1.28 angstroms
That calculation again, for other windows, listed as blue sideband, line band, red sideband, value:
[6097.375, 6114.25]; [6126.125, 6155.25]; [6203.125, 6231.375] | 0.1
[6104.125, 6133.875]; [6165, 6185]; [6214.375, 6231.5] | 0.0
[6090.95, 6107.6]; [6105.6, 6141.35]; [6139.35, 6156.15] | 0.5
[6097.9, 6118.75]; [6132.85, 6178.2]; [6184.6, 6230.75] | 2.2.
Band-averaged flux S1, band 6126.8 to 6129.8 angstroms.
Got 9.62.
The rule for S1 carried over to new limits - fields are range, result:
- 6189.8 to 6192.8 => 9.12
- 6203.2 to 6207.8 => 9.8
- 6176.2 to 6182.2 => 9.76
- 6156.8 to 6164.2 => 8.72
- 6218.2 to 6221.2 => 9.23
